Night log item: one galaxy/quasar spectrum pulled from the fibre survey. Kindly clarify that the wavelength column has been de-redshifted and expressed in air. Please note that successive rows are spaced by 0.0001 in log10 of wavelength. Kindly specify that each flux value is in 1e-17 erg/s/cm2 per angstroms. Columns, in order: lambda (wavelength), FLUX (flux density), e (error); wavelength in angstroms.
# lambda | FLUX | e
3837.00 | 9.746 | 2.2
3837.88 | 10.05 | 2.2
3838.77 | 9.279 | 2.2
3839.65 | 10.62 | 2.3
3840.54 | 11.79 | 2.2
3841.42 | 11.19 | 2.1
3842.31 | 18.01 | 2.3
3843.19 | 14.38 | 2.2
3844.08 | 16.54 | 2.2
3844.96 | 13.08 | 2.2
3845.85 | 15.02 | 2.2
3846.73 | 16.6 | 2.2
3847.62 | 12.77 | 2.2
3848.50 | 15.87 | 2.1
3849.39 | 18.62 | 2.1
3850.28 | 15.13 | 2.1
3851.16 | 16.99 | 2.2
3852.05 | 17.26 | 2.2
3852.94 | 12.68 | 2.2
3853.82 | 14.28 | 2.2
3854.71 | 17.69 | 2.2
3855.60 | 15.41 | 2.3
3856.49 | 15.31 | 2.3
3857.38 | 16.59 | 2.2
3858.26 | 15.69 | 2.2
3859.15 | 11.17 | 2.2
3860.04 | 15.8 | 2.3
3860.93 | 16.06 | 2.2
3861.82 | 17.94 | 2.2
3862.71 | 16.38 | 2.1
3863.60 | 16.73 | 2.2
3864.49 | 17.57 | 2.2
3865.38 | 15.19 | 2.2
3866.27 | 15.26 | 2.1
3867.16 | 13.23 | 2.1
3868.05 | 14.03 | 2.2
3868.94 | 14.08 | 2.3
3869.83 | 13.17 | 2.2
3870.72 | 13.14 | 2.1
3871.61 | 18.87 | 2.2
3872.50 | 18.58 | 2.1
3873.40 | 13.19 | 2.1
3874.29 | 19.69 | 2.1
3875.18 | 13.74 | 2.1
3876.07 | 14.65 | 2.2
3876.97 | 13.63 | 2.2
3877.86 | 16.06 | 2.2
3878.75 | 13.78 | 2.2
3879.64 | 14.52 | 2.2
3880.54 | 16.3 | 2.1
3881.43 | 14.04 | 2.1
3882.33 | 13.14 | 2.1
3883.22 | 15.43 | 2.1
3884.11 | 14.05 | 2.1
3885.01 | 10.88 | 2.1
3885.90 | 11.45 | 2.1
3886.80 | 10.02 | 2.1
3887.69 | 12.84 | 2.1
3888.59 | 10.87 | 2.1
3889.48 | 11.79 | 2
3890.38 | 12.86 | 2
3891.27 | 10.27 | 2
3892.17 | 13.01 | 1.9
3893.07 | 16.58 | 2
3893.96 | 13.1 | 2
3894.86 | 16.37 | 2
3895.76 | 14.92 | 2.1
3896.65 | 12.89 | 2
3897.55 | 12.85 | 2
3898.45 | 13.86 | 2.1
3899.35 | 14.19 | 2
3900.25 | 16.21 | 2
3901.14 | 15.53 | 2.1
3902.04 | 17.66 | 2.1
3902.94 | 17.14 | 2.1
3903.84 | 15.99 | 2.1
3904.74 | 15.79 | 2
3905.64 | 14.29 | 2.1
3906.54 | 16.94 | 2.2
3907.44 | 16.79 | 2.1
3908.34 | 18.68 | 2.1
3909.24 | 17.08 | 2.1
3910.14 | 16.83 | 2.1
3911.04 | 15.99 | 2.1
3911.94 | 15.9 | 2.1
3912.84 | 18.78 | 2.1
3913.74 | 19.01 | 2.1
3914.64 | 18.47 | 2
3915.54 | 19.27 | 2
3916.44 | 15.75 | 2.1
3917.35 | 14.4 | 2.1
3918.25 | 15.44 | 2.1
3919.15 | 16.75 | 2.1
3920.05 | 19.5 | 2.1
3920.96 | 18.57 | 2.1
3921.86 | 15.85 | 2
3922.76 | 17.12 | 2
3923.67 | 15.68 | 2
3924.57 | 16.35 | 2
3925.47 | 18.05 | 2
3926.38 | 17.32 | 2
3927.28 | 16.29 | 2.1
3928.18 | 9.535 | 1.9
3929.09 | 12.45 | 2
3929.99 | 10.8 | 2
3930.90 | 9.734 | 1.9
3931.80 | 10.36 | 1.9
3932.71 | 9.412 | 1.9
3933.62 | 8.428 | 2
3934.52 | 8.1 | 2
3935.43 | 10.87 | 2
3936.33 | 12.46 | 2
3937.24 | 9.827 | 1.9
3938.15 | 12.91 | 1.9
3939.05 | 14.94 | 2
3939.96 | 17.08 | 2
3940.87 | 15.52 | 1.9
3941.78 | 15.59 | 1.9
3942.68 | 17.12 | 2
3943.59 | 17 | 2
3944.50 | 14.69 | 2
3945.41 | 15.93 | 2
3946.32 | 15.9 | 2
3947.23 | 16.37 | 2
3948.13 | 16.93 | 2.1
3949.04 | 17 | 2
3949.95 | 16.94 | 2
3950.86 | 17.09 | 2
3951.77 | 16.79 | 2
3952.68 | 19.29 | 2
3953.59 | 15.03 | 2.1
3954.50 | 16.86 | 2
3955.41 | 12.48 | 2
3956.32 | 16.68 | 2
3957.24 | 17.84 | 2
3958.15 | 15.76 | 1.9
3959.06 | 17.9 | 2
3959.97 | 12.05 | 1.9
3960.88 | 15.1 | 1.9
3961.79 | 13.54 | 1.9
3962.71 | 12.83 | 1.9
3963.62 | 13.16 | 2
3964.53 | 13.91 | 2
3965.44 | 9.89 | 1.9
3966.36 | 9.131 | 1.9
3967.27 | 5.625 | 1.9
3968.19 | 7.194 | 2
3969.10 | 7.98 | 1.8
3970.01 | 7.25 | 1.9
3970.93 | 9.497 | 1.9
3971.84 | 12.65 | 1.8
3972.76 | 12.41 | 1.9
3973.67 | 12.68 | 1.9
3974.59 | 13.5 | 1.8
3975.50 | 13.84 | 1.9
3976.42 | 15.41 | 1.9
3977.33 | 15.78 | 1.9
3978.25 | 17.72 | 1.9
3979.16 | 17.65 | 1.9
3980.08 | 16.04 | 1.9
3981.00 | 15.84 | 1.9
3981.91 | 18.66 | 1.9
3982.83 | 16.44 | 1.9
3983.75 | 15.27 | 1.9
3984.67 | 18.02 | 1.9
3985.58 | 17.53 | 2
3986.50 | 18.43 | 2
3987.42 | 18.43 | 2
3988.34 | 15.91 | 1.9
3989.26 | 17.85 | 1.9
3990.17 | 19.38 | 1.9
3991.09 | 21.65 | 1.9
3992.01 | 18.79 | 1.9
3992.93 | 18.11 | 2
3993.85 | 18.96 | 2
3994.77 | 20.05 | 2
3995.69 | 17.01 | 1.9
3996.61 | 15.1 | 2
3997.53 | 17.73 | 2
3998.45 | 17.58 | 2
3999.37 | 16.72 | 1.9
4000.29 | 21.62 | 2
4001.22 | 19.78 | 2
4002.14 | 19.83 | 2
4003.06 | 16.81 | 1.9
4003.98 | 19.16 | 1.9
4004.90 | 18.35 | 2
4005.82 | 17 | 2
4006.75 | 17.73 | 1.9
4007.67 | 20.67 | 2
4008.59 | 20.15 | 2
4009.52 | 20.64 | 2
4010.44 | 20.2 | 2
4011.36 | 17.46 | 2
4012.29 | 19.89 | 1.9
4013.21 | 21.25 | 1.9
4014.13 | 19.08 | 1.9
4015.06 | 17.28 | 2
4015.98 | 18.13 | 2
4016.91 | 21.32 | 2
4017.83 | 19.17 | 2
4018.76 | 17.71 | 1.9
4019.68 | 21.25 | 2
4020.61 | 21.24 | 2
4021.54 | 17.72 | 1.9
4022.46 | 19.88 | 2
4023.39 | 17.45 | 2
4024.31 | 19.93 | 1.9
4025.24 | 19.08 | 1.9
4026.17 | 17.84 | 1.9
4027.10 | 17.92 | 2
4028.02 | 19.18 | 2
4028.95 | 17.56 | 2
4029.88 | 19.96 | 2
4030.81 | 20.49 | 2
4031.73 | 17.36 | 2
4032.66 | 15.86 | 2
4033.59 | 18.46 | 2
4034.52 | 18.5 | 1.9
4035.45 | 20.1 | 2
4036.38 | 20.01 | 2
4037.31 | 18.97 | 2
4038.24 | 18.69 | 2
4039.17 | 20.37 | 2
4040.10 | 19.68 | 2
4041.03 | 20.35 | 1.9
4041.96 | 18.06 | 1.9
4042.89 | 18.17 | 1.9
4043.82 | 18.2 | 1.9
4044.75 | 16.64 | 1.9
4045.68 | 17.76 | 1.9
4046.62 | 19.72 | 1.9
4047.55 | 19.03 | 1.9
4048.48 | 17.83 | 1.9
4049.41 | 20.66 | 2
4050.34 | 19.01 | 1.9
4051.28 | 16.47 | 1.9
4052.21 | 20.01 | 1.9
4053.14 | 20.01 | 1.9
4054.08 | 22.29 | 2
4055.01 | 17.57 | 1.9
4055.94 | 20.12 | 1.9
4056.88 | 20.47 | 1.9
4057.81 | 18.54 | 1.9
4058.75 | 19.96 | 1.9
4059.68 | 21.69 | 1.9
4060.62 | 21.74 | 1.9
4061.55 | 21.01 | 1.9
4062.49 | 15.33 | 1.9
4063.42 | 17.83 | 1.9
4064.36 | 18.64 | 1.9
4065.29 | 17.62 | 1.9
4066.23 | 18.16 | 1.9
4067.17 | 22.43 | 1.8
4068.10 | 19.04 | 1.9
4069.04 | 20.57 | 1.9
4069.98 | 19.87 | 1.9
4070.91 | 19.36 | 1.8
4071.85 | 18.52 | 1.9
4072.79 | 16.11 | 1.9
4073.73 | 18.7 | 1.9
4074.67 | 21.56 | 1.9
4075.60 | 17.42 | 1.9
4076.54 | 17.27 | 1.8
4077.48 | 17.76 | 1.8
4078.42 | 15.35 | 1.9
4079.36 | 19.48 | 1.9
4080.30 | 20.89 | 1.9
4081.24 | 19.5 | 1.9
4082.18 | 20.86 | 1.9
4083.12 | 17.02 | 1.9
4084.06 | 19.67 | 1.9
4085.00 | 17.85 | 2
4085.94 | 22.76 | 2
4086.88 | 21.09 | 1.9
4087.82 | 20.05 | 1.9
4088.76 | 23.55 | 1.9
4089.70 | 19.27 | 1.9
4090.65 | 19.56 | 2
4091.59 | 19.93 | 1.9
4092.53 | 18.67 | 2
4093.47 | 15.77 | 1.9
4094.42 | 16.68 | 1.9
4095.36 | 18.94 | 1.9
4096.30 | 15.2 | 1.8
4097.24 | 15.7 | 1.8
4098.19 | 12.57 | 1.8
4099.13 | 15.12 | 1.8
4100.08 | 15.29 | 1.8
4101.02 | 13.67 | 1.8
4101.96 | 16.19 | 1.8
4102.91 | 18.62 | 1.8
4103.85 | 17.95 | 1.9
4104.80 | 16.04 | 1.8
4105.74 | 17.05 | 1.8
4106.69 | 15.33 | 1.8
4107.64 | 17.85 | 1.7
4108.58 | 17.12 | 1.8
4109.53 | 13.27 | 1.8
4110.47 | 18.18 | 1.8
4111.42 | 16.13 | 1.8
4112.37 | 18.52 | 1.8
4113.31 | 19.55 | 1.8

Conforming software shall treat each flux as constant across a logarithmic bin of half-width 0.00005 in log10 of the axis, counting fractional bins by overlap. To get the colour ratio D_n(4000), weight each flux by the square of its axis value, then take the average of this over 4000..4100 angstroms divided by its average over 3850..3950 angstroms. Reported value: 1.4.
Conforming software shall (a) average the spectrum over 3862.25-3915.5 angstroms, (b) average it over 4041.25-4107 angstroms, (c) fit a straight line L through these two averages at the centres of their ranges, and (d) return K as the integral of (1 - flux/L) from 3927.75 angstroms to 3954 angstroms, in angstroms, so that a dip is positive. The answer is 3.4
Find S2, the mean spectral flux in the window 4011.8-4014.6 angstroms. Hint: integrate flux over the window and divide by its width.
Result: 20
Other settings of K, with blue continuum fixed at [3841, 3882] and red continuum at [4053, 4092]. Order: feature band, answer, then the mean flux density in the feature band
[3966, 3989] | 4.7 angstroms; 14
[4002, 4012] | -0.4 angstroms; 18.9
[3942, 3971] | 5.1 angstroms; 14.2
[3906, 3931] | 0.2 angstroms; 16.3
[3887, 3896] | 1.6 angstroms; 13.1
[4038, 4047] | 0.0 angstroms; 18.8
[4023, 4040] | -0.1 angstroms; 18.8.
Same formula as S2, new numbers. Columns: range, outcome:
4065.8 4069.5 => 20.1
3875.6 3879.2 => 14.5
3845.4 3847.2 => 15.7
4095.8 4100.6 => 14.8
